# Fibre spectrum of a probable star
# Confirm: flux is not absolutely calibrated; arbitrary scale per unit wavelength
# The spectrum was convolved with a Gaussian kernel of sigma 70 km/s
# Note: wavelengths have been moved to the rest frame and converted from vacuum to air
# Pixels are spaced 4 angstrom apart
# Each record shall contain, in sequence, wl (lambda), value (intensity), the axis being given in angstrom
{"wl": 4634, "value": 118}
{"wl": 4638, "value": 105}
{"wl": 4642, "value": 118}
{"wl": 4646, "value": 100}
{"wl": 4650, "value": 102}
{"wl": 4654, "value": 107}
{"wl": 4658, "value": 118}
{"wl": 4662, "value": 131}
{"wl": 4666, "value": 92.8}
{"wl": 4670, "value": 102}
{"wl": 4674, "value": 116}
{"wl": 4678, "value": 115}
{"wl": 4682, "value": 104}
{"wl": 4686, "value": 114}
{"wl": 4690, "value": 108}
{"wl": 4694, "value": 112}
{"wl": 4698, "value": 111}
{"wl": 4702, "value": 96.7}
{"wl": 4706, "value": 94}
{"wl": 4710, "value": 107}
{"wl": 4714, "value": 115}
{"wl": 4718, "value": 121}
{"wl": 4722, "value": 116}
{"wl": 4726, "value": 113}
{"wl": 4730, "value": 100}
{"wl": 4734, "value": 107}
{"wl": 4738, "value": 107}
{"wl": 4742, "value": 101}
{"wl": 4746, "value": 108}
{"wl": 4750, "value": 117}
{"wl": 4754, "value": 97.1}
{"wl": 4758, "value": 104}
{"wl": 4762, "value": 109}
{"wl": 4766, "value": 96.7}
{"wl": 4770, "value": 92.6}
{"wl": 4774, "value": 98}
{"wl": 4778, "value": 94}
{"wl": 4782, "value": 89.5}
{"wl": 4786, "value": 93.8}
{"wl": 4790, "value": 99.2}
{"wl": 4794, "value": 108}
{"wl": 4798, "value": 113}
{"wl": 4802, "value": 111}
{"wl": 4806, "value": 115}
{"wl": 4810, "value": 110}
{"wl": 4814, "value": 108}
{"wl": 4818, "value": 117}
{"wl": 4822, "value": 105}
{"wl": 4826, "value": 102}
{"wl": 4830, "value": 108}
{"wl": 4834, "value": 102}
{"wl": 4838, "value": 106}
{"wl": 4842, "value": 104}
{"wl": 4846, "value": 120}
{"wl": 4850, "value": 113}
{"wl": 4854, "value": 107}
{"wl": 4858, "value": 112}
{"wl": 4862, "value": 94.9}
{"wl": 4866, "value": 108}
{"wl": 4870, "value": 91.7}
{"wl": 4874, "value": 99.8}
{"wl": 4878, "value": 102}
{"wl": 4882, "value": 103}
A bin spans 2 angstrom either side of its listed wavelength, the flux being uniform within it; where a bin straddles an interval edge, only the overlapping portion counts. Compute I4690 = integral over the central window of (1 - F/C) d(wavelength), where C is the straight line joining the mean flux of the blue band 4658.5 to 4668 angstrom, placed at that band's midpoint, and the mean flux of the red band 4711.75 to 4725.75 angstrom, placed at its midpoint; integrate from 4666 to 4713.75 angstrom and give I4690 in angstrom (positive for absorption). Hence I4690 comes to 3.2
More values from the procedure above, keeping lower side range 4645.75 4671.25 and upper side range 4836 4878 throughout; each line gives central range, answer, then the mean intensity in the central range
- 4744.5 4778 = 1.4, 102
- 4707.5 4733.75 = -1.0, 111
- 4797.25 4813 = -0.9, 112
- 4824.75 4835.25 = 0.2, 104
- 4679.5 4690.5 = -0.1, 109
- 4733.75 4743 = 0.2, 105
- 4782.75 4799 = 0.7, 102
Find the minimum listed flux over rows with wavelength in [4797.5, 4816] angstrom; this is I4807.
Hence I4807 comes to 108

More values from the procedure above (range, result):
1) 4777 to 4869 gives 89.5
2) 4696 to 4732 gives 94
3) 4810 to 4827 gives 102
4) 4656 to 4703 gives 92.8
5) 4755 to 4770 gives 92.6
